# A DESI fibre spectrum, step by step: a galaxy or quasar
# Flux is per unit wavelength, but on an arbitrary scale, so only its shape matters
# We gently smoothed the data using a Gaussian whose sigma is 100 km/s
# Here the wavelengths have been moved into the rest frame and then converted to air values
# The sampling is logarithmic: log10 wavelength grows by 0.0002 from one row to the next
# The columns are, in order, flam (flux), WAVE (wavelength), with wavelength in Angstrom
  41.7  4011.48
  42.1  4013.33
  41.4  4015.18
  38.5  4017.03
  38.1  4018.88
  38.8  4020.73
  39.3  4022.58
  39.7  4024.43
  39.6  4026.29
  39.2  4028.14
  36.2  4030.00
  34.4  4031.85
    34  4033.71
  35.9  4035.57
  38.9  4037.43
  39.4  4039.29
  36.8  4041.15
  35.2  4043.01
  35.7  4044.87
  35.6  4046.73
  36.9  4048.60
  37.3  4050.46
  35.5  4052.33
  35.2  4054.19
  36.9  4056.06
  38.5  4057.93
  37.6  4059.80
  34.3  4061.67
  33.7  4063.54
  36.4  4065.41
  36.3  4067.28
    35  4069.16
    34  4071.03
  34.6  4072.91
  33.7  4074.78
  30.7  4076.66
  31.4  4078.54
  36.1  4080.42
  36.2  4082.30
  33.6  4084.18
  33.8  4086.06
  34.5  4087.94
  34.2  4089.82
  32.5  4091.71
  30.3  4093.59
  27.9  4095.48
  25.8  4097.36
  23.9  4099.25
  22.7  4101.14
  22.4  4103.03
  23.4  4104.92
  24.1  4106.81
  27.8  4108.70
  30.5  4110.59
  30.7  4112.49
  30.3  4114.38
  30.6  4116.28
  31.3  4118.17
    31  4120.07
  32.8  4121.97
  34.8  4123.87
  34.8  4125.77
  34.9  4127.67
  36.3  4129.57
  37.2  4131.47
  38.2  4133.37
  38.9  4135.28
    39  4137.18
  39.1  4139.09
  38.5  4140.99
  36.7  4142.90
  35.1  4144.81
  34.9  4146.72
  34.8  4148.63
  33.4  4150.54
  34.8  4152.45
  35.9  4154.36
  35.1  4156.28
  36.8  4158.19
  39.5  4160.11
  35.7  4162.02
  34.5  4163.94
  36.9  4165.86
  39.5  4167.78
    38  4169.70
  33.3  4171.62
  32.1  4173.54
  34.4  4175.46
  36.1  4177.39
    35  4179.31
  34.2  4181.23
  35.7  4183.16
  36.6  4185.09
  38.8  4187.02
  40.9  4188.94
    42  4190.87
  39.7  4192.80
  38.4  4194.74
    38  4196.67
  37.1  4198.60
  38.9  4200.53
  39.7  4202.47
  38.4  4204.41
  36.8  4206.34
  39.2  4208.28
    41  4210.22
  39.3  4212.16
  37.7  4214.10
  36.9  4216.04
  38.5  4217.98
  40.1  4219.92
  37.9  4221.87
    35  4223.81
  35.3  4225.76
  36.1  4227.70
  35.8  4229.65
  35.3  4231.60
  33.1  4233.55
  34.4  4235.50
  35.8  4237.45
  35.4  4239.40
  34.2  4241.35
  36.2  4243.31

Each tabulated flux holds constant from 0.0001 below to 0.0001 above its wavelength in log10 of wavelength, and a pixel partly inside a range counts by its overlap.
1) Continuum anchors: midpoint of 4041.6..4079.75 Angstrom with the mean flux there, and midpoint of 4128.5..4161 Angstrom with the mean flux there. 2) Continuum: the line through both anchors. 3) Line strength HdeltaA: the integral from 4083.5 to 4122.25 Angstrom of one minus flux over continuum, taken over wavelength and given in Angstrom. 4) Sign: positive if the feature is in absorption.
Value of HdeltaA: 7.4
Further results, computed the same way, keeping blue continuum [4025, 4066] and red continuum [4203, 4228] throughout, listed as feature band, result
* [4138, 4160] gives 0.8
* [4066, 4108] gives 6.9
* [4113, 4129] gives 2.0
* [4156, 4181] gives 1.1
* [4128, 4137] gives -0.1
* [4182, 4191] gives -0.2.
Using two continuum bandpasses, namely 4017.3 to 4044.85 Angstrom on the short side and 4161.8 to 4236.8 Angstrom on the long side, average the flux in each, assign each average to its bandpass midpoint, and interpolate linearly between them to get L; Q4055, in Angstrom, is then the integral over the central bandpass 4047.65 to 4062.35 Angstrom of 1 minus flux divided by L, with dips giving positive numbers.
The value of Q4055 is 0.35 Angstrom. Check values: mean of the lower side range 37.5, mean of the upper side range 37.1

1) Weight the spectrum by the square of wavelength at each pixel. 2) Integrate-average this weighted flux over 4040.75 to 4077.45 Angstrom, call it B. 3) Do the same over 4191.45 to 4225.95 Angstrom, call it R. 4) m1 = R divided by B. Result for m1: 1.16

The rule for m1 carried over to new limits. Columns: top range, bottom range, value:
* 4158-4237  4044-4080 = 1.13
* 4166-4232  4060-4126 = 1.26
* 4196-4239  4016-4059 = 1.09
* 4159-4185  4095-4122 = 1.34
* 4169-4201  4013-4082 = 1.08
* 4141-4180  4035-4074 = 1.04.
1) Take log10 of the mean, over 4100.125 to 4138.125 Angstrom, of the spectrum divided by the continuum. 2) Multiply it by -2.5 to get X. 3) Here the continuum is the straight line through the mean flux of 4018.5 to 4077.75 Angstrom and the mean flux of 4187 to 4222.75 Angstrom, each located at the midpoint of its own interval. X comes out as 0.187 mag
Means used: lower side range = 36.3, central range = 31.6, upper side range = 38.9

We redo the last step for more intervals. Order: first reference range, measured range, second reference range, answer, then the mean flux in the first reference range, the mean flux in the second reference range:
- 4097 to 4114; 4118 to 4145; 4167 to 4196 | -0.21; 25.8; 37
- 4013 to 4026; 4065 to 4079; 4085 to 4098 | -0.01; 39.6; 31.4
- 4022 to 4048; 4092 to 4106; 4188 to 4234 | 0.42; 37.1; 38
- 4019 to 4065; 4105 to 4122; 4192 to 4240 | 0.25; 36.9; 37.4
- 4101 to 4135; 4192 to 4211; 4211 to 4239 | -0.10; 31.1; 36.5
